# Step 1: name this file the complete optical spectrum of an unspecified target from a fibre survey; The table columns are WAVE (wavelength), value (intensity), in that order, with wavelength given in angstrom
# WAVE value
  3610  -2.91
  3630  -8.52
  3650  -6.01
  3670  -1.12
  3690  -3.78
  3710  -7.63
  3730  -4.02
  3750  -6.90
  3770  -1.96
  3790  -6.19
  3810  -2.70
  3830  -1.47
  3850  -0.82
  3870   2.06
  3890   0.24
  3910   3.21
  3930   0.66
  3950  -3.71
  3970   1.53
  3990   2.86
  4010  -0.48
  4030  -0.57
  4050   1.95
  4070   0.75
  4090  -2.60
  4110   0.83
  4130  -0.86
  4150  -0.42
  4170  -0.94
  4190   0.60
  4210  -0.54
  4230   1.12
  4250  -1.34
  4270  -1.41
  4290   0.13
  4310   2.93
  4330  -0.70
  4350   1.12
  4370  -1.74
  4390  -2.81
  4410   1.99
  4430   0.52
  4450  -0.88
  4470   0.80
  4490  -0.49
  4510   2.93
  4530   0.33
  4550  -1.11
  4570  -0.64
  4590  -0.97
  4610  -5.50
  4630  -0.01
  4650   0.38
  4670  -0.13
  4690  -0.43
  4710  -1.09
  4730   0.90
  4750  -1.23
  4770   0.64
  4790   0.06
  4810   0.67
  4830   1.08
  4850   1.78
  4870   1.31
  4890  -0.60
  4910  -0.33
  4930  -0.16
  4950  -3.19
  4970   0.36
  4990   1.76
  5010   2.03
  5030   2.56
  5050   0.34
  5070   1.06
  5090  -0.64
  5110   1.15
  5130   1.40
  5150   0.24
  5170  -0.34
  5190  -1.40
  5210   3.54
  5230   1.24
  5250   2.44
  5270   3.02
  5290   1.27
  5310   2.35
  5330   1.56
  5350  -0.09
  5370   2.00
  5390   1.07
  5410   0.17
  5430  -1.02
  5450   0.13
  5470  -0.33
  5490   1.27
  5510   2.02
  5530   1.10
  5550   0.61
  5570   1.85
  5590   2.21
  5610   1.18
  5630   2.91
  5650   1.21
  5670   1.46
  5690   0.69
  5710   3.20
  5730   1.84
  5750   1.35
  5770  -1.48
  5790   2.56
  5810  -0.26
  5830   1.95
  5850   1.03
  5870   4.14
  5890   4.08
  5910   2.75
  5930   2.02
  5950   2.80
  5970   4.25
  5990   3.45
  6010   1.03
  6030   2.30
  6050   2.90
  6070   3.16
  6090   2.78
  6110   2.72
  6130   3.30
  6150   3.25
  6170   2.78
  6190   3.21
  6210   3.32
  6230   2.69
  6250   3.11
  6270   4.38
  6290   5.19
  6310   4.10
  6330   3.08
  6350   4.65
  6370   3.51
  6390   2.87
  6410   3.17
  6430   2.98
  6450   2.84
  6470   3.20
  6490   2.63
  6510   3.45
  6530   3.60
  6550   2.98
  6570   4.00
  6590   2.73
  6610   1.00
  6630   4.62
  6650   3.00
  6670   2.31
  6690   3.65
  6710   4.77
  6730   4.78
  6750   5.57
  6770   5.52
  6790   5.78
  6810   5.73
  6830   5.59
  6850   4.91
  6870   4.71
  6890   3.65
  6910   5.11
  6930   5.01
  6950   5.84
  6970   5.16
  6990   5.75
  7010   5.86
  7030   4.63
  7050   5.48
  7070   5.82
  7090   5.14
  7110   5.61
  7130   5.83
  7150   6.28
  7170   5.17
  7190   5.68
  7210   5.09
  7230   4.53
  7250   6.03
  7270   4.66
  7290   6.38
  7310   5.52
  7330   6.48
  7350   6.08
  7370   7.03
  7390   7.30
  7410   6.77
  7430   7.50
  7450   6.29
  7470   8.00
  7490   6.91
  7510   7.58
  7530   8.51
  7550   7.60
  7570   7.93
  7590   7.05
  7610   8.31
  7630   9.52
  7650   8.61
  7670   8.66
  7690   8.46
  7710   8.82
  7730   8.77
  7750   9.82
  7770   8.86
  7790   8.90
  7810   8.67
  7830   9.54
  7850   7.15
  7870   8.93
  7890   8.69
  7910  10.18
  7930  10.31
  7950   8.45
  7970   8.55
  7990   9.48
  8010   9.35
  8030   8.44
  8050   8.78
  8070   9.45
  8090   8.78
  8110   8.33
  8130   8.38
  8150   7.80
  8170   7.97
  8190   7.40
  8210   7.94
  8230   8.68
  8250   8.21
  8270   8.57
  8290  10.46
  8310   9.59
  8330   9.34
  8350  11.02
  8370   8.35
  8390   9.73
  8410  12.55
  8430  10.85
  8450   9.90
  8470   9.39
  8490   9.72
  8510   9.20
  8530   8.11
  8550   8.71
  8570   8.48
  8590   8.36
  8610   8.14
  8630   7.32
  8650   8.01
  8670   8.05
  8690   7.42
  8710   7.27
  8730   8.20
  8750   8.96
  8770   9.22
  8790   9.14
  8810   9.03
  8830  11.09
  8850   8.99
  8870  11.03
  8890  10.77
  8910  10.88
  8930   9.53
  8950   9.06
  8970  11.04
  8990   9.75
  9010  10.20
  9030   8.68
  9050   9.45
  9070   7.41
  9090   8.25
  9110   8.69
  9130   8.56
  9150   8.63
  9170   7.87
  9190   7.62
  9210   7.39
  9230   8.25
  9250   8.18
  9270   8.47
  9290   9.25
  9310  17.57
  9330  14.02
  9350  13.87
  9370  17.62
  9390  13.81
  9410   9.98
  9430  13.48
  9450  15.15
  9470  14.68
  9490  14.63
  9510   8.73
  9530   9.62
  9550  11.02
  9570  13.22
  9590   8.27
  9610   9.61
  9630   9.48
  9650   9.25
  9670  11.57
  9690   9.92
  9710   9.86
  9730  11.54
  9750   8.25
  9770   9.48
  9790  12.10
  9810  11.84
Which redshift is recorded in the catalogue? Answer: 0.678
